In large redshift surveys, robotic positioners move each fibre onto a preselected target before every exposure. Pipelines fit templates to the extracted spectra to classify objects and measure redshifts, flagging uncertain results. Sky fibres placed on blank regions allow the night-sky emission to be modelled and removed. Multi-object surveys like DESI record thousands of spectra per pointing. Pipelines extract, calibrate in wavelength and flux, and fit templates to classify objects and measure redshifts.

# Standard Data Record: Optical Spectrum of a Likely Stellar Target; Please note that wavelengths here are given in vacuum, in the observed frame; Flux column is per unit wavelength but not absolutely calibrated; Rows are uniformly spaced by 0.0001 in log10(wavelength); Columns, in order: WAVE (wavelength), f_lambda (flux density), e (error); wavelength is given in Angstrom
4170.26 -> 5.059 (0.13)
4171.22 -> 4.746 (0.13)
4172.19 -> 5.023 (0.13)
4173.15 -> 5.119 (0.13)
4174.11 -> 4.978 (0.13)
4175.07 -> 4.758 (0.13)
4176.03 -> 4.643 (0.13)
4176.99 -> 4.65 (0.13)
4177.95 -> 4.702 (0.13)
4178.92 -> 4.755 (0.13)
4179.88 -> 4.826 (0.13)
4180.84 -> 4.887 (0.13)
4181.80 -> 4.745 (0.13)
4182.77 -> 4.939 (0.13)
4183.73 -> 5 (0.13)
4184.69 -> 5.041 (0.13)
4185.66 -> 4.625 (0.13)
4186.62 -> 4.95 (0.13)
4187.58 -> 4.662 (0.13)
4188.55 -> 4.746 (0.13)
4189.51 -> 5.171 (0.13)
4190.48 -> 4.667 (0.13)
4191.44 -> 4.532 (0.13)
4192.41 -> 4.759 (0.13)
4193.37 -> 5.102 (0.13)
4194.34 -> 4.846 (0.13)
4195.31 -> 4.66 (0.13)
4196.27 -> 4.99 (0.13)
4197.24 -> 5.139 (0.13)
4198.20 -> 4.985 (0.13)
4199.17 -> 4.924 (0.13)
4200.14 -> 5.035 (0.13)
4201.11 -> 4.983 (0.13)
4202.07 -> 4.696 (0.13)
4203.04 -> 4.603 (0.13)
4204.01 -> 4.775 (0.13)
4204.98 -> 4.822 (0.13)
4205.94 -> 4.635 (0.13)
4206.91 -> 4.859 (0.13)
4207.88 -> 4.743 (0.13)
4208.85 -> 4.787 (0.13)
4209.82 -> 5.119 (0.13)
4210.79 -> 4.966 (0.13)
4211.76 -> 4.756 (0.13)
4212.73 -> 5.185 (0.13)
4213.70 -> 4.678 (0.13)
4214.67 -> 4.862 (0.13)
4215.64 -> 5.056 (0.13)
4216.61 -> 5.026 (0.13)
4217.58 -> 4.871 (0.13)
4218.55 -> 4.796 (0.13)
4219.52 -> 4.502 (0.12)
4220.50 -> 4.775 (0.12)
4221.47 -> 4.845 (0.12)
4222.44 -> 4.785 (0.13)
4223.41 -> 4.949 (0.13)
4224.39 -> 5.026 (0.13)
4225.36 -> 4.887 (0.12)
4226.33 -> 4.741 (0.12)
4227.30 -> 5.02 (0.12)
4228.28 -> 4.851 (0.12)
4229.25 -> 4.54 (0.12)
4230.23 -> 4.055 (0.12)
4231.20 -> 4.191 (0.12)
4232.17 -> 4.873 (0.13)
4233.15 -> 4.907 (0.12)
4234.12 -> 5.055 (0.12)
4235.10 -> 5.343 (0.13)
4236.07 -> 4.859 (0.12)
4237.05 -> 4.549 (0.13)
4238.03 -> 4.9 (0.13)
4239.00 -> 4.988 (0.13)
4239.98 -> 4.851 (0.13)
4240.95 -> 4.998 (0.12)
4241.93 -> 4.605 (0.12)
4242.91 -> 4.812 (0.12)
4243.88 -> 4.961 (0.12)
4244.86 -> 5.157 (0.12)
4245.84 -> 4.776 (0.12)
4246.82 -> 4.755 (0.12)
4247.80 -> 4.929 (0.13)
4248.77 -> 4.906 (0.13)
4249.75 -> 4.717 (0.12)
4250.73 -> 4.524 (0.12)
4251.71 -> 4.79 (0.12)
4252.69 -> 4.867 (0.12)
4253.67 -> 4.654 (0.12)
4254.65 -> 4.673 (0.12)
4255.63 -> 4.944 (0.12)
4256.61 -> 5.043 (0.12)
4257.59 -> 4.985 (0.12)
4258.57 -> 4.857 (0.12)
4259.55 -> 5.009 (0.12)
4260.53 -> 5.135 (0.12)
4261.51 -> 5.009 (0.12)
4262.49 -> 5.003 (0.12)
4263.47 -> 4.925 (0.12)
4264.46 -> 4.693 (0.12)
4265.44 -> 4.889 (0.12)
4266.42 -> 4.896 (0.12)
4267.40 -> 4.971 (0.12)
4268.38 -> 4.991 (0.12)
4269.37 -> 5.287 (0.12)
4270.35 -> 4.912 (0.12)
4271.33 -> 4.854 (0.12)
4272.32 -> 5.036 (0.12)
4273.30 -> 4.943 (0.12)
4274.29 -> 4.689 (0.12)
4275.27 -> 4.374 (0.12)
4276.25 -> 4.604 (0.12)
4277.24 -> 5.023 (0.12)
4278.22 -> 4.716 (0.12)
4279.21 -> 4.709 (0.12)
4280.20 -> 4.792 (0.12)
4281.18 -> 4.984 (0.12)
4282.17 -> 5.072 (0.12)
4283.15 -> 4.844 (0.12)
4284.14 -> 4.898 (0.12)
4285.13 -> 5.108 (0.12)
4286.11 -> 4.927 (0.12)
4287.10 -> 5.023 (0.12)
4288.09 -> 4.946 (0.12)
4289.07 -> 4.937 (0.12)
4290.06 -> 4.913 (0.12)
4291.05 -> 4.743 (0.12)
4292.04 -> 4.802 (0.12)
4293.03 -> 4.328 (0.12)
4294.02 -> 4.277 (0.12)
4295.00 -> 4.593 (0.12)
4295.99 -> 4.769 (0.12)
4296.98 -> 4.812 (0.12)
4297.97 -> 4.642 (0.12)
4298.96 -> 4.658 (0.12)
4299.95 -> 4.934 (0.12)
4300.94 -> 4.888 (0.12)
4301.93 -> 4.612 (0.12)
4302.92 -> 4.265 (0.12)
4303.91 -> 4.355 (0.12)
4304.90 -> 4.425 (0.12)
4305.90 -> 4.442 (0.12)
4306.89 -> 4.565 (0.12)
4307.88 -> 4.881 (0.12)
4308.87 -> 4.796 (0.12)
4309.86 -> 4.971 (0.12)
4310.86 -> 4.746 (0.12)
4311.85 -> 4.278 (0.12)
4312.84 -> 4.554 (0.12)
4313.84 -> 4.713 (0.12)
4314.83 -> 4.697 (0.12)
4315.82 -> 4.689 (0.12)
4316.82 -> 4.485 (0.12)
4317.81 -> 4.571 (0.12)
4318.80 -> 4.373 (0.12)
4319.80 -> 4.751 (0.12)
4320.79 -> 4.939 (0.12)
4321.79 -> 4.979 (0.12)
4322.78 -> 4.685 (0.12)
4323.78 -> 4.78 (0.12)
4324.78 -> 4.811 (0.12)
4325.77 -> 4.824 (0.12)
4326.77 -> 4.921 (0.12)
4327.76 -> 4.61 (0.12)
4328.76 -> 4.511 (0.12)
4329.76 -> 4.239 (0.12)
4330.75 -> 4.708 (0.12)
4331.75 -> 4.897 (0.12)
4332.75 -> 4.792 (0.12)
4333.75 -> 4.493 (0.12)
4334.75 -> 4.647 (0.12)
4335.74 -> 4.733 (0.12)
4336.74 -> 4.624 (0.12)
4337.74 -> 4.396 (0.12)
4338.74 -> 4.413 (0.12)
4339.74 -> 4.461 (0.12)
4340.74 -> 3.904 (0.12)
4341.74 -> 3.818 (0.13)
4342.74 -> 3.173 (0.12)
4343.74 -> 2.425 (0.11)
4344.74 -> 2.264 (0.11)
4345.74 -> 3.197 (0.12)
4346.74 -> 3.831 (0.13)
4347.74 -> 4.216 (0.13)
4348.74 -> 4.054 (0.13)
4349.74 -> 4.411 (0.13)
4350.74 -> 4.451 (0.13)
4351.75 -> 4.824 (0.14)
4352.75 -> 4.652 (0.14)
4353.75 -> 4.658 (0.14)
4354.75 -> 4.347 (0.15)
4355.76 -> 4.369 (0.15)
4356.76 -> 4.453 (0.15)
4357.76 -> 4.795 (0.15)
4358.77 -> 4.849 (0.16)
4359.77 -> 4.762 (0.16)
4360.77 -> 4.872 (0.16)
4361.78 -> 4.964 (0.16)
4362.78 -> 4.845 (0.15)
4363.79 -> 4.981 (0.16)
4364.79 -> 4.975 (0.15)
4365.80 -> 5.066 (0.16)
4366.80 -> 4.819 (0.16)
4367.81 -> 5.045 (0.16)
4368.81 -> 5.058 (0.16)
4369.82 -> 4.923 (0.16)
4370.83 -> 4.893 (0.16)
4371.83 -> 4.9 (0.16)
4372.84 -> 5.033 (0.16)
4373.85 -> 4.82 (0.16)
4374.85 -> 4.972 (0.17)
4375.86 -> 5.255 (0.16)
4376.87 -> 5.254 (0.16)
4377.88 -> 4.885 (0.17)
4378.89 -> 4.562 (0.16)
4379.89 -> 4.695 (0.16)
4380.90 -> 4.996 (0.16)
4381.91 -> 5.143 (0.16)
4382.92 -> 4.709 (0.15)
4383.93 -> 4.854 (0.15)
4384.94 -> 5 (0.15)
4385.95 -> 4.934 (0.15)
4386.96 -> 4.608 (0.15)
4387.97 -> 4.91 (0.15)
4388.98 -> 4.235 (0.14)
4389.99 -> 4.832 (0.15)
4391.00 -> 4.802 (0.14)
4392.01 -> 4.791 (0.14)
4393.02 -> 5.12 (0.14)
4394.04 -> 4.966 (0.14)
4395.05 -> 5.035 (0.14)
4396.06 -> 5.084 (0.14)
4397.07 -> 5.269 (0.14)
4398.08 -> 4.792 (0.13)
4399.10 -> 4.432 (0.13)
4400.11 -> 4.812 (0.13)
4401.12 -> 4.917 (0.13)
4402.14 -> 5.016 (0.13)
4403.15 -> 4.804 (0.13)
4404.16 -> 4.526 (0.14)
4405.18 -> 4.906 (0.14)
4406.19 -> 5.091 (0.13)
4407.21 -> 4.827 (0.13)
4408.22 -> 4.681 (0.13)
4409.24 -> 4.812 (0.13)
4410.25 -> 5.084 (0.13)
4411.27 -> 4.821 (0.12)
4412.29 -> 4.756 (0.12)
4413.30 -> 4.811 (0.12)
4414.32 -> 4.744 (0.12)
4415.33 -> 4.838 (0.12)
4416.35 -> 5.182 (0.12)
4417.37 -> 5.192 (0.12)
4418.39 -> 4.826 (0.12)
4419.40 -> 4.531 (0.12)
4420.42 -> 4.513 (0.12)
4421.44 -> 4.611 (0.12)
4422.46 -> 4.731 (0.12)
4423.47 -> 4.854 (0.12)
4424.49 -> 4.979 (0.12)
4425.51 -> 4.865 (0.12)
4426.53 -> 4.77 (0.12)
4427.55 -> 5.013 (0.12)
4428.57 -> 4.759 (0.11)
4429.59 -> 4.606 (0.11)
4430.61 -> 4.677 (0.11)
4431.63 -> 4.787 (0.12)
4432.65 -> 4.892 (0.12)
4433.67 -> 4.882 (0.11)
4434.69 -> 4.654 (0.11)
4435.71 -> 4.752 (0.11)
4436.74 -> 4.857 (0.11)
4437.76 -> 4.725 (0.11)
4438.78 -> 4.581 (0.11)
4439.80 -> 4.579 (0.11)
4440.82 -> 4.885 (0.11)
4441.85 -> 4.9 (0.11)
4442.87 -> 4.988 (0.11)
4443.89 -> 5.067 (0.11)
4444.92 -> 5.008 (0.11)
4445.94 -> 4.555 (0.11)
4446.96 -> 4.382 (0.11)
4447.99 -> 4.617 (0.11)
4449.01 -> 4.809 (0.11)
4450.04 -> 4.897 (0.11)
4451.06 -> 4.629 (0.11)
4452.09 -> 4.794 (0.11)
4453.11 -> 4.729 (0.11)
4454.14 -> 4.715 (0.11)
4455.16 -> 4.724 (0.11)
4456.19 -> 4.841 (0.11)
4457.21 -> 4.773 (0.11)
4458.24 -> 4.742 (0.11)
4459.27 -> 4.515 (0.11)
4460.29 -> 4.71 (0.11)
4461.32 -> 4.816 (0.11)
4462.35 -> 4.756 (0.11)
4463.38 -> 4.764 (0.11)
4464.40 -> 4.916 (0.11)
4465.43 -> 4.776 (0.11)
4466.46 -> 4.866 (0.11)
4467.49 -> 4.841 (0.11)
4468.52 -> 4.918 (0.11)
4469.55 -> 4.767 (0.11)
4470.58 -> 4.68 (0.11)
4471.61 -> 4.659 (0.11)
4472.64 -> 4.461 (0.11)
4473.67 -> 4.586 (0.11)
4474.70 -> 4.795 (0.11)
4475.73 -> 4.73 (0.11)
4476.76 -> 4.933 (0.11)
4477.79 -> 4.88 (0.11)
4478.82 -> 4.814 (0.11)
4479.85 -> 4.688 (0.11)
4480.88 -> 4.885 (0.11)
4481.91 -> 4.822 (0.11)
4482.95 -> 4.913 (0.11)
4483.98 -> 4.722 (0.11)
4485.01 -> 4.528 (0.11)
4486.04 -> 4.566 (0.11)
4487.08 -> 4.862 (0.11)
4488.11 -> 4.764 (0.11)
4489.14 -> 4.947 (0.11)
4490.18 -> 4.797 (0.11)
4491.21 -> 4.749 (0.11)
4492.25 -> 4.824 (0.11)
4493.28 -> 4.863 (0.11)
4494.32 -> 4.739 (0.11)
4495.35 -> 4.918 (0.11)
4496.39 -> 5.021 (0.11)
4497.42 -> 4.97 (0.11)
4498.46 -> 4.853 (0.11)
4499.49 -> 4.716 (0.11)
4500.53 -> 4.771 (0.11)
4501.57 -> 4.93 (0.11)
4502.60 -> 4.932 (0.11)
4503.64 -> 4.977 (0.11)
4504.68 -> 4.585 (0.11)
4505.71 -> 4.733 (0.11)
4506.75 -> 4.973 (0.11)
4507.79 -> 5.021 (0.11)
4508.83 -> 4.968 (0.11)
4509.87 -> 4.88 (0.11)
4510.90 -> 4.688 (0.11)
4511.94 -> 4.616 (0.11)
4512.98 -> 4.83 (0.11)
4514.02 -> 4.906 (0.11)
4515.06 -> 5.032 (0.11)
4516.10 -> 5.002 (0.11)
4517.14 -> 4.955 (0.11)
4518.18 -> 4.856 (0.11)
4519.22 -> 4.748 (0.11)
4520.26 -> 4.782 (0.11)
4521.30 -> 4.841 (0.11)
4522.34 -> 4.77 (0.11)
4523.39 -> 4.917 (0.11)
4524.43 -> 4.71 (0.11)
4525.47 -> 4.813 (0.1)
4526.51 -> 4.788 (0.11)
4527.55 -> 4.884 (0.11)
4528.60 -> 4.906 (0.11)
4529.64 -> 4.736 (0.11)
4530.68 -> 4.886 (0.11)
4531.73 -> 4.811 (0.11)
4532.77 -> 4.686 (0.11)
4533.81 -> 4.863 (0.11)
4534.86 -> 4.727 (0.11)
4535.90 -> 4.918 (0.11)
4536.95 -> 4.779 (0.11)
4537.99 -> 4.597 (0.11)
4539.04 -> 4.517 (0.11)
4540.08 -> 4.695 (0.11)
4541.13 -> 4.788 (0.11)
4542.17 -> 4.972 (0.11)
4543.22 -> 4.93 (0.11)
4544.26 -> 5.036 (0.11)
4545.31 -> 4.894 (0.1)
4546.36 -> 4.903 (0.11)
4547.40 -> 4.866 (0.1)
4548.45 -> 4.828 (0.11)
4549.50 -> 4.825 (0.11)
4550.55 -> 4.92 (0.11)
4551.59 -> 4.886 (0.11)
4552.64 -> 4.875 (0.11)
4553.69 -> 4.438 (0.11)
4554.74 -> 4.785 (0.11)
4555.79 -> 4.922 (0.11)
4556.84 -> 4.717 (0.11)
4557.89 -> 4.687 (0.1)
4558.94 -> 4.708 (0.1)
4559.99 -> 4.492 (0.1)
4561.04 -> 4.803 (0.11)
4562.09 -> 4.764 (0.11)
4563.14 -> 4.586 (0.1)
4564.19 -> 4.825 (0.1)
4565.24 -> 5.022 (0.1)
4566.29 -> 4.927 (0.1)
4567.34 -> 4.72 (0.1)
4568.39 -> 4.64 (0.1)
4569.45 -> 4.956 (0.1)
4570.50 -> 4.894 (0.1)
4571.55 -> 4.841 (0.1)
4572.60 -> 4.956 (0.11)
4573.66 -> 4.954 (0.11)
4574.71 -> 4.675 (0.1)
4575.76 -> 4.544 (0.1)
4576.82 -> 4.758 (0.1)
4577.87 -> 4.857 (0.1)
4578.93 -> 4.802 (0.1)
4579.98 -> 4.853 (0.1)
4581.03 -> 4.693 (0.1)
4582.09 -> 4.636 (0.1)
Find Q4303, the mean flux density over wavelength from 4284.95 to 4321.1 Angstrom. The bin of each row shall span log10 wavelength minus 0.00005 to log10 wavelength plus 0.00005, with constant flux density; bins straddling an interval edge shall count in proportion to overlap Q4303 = 4.68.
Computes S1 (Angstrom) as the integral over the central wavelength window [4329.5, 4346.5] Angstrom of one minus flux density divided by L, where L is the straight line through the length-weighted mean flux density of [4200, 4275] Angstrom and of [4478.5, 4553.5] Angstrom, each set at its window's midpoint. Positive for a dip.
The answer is 2.7 Angstrom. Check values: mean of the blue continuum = 4.85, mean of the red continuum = 4.83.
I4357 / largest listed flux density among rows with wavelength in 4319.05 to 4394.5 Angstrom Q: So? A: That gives 5.255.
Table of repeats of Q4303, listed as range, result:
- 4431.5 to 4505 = 4.78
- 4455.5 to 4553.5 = 4.81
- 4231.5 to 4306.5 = 4.83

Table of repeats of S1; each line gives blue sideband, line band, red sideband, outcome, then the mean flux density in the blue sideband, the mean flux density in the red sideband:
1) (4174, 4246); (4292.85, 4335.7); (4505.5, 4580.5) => 1.6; 4.84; 4.82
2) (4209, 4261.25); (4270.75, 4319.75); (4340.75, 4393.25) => 0.1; 4.85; 4.59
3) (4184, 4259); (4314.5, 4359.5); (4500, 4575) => 4.1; 4.84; 4.82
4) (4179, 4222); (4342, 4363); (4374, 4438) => 2.8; 4.85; 4.85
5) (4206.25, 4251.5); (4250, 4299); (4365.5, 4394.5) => 0.1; 4.83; 4.9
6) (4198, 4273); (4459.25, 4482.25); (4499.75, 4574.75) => 0.3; 4.86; 4.82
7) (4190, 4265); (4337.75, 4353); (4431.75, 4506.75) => 3.0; 4.85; 4.78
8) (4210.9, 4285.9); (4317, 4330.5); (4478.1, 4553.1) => 0.5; 4.86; 4.83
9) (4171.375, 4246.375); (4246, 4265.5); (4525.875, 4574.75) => -0.1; 4.84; 4.81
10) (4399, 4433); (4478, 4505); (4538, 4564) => -0.1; 4.82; 4.78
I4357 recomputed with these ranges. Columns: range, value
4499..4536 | 5.032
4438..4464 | 5.067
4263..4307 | 5.287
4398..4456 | 5.192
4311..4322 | 4.979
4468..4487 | 4.933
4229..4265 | 5.343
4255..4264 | 5.135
